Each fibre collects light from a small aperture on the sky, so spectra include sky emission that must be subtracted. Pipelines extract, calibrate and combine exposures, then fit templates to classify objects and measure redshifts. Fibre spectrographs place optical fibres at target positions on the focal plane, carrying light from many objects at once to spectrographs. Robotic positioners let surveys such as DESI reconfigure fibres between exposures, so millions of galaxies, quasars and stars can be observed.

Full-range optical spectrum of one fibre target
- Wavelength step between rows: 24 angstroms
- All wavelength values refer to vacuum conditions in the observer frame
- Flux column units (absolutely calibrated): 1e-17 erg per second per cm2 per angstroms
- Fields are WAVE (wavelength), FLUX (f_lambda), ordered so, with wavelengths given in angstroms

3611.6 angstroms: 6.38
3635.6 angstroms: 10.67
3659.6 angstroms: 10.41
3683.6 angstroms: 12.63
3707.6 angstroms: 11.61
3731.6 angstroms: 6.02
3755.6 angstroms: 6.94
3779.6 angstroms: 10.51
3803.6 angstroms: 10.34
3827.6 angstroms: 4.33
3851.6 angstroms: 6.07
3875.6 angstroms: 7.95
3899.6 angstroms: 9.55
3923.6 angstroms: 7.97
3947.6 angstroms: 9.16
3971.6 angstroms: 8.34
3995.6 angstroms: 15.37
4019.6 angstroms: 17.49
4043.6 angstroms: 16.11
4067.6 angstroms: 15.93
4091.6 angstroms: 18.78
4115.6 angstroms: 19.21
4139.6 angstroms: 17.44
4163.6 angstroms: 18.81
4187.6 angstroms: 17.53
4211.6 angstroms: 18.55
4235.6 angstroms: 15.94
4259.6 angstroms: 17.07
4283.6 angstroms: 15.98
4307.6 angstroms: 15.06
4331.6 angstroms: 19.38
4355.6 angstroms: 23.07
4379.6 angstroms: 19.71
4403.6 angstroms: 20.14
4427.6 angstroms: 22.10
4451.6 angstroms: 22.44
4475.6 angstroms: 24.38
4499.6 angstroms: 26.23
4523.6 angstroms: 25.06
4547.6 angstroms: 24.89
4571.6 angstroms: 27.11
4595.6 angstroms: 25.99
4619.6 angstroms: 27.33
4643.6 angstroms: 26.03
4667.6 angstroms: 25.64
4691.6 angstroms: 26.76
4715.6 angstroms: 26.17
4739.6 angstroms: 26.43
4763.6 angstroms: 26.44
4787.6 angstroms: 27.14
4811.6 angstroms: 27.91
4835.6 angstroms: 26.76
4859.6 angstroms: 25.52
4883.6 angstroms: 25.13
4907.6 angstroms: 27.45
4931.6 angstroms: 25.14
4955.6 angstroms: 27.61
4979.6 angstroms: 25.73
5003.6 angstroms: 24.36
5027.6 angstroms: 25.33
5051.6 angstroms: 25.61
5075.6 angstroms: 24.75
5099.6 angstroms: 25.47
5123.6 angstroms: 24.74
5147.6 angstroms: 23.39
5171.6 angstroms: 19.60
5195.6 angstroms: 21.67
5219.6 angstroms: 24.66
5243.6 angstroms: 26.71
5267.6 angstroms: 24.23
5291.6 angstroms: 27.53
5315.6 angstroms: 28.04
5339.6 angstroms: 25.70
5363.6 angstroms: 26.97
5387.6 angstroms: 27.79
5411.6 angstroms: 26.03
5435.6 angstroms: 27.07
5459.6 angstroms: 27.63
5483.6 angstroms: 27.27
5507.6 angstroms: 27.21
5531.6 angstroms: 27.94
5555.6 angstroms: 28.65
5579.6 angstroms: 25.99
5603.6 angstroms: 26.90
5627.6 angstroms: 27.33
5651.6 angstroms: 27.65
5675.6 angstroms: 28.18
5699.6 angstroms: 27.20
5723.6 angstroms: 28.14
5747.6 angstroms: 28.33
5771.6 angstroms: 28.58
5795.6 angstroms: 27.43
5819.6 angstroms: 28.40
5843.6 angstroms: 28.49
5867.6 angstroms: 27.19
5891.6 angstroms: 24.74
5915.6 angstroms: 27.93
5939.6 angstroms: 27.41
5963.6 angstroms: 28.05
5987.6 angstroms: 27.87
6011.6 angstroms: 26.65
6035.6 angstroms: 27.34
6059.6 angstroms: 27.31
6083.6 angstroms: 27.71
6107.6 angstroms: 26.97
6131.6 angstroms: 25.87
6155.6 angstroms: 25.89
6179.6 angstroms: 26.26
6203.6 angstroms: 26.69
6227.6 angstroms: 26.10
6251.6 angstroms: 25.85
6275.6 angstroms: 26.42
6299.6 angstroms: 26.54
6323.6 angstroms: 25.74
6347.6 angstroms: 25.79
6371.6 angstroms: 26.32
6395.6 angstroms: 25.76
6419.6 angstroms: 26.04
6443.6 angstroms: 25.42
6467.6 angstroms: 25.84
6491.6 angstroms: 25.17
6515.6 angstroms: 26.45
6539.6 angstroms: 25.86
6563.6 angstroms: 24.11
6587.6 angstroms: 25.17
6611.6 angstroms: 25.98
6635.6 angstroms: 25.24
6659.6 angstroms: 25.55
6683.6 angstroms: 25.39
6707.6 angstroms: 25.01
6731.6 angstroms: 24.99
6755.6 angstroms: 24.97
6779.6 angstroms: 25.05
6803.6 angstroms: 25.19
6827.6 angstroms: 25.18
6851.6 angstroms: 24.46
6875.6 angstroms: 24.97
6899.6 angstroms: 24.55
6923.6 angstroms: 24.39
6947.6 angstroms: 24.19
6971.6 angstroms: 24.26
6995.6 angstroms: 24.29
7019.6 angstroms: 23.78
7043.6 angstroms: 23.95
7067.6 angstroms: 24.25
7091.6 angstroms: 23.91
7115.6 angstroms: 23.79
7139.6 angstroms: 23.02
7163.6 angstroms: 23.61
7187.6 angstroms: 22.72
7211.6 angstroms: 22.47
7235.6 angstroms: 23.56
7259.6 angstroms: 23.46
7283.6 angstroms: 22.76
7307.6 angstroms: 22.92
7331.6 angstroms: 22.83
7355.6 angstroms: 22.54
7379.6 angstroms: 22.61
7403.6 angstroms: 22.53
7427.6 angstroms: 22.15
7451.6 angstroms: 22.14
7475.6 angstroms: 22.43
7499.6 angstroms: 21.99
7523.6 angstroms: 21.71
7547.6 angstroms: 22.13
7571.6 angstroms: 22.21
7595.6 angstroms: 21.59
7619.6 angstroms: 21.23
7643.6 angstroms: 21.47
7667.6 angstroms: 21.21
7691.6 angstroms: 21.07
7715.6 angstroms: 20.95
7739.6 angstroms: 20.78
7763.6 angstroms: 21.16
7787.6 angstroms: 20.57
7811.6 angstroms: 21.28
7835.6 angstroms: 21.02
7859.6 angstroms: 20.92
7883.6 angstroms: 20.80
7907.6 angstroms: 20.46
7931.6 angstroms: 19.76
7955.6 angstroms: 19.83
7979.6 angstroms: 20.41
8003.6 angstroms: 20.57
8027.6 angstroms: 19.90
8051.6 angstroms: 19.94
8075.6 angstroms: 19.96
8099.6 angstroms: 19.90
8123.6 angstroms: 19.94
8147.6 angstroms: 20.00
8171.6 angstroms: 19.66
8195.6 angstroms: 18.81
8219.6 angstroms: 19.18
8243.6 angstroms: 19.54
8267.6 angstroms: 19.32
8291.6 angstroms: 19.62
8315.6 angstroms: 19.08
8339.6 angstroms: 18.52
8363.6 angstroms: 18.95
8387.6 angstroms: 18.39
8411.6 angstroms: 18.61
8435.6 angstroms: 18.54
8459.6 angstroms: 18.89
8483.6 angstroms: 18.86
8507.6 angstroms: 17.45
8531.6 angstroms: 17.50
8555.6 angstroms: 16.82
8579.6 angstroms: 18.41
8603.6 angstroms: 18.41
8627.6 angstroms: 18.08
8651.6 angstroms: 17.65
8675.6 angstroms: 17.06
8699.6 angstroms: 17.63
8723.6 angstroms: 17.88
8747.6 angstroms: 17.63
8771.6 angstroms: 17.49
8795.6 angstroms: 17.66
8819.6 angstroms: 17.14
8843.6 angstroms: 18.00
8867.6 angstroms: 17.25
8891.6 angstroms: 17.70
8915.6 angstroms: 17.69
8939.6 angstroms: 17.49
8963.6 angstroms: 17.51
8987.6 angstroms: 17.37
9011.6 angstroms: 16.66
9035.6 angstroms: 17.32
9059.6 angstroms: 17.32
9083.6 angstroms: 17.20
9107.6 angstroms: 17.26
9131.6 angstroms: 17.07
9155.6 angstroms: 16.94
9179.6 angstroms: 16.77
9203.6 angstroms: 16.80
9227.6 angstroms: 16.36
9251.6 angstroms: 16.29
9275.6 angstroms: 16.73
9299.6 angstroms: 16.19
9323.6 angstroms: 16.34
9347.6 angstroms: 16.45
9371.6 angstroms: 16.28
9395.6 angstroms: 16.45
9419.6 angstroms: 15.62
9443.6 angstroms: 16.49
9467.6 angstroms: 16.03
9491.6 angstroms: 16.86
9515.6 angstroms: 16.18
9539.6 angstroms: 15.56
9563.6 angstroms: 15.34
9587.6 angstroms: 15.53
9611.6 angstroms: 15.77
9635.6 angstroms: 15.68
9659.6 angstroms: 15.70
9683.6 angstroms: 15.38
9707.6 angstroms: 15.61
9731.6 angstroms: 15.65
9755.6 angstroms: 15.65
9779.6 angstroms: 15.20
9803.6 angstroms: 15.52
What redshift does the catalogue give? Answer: 0.000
